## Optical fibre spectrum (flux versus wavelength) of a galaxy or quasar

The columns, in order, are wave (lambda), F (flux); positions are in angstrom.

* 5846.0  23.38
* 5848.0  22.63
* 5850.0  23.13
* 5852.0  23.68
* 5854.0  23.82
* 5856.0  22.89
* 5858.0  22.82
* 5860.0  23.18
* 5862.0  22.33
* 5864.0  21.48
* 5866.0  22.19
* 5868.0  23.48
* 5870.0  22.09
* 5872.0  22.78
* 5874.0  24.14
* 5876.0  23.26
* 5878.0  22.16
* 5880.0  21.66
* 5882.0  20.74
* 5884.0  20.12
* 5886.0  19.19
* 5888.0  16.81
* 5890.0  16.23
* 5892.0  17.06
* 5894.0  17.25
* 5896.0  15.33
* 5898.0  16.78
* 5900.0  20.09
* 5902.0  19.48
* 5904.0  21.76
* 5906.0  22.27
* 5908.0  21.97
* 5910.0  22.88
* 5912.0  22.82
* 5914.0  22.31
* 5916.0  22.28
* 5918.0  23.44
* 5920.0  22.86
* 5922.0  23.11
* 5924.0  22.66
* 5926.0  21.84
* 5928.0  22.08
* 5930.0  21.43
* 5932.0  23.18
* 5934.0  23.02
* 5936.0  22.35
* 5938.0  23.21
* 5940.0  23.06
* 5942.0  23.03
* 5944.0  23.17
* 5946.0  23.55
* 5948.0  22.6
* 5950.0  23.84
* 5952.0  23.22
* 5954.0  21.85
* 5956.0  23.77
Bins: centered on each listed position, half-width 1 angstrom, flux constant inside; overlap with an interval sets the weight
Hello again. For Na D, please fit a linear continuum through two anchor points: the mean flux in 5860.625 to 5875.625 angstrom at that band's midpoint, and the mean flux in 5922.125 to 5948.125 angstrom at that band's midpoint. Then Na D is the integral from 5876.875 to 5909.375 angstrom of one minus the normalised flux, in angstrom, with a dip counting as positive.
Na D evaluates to 4.8 angstrom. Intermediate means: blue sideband 22.7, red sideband 22.7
